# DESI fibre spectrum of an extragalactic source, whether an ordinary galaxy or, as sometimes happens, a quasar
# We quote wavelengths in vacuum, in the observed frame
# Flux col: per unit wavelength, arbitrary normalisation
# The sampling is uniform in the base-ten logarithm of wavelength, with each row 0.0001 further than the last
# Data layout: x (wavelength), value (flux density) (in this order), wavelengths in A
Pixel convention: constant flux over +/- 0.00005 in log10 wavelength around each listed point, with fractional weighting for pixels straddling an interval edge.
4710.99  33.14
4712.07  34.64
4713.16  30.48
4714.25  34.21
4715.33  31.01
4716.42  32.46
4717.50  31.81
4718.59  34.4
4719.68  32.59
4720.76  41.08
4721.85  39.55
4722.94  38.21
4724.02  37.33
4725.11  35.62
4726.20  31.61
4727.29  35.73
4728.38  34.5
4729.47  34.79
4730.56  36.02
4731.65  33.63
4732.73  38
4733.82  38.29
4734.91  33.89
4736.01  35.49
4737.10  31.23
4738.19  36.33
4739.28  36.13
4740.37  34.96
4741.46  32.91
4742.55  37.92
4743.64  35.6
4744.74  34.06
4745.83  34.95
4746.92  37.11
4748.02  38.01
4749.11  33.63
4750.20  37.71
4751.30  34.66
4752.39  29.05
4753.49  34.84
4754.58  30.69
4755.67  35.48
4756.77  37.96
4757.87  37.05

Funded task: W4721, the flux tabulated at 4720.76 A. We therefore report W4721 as 41.08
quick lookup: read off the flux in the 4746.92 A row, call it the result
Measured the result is 37.11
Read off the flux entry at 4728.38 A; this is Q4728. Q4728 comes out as 34.5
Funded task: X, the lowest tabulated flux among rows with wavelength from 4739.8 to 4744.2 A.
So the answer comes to 32.91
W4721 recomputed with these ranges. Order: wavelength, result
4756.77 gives 37.96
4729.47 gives 34.79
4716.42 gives 32.46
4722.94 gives 38.21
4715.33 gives 31.01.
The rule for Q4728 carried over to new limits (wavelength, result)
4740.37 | 34.96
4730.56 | 36.02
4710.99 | 33.14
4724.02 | 37.33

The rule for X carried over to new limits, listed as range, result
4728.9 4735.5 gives 33.63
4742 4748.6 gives 34.06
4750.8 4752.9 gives 29.05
